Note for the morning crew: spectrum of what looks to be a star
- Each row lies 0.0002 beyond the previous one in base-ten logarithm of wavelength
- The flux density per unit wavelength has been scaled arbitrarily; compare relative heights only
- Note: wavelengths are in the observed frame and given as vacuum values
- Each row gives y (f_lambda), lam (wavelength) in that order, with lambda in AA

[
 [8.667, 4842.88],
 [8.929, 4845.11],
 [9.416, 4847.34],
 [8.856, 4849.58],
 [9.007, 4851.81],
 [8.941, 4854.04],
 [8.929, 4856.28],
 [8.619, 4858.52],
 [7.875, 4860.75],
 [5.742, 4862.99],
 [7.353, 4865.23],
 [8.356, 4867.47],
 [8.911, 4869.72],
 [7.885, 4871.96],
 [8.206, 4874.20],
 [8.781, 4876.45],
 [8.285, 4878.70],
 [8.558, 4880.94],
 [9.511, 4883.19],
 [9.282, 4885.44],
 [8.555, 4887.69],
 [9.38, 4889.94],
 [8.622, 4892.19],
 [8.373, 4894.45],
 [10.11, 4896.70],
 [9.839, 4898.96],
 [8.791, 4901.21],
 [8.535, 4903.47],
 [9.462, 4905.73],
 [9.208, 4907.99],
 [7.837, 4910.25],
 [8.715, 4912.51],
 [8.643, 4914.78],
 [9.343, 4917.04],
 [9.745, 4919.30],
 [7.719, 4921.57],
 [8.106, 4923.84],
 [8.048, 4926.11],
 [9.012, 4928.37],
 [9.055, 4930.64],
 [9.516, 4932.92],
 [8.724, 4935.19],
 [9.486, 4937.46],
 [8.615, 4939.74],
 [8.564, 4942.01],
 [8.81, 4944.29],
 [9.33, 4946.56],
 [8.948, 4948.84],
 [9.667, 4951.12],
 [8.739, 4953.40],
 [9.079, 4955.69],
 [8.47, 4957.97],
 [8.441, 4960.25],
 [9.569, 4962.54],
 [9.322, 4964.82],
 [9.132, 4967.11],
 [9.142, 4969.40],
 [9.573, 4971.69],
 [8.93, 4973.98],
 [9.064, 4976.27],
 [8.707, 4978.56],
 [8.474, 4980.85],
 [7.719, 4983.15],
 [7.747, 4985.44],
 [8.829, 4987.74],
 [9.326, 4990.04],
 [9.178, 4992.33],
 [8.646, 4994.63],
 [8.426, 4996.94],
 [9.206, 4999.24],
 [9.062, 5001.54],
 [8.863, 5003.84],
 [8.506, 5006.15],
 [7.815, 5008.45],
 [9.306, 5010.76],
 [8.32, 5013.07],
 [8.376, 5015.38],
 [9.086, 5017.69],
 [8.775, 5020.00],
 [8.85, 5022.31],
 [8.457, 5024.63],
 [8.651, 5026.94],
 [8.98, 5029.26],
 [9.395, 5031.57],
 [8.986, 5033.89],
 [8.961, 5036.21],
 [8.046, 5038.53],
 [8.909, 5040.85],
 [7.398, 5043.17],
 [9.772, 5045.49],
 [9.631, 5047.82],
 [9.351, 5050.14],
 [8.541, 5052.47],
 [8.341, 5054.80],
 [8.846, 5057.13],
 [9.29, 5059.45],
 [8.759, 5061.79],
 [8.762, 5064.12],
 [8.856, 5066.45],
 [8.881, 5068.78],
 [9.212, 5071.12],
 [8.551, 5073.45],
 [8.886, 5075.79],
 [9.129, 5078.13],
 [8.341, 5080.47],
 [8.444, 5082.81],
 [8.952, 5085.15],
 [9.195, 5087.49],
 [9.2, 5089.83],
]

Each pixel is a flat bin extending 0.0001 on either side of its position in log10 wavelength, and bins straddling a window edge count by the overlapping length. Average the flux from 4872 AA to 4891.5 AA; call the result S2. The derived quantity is 8.77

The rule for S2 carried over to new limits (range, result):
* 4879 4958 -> 8.93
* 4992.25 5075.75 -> 8.8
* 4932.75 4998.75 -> 8.9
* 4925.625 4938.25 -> 9.01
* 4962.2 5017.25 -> 8.79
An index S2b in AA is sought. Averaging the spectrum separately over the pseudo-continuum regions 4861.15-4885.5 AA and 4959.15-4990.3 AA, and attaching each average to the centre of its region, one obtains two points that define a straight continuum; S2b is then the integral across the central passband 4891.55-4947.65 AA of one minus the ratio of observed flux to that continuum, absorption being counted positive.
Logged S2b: -2.62 AA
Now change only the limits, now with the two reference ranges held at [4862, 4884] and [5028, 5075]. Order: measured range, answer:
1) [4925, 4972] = -3.0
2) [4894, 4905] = -1.2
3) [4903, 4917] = -0.8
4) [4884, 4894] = -0.9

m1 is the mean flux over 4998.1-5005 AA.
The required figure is 9.05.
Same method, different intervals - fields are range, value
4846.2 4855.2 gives 9.05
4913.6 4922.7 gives 8.86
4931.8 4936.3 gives 9.13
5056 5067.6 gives 8.91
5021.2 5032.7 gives 8.87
